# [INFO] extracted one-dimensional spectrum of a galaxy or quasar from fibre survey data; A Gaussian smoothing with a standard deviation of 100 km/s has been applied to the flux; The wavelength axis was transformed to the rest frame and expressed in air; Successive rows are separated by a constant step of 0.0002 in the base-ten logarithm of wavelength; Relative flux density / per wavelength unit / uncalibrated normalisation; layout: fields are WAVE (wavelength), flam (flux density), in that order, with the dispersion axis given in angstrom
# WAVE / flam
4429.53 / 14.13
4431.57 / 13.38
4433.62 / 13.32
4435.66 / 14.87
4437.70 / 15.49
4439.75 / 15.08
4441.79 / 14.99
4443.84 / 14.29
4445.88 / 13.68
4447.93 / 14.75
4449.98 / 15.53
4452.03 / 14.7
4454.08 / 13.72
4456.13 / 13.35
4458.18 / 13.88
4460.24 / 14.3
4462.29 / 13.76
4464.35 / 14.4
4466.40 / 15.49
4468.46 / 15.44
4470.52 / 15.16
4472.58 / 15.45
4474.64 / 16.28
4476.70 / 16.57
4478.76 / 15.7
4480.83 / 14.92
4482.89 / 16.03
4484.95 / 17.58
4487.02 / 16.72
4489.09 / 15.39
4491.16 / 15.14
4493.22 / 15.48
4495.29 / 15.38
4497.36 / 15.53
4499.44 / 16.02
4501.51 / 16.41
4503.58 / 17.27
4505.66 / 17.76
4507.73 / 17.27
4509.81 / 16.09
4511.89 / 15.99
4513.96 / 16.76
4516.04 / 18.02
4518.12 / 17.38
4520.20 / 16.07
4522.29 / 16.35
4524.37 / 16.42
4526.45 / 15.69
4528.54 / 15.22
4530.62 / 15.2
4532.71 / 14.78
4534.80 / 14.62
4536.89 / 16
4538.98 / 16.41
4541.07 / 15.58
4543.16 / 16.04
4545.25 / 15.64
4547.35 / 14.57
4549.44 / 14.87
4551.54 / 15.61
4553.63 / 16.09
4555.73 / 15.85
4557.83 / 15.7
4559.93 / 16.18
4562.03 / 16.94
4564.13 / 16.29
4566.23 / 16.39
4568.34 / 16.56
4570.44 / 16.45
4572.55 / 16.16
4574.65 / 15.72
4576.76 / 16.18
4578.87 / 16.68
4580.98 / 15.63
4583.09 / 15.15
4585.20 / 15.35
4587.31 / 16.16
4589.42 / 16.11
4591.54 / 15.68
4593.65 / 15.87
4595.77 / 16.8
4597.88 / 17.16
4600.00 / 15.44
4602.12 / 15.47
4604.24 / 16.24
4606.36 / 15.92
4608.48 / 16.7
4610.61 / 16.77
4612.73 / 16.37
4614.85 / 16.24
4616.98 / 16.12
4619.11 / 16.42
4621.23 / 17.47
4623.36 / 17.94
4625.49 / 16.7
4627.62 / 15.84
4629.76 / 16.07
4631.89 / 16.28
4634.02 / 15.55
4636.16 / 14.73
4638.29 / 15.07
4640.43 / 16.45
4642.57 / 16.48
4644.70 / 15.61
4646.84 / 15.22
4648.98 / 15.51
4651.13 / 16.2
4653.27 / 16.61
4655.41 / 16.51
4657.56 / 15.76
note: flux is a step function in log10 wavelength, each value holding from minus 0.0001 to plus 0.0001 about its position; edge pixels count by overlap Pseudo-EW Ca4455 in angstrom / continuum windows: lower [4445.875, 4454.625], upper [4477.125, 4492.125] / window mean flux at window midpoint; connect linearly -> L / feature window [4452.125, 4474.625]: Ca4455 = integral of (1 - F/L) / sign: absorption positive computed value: 0.8 angstrom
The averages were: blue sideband 14.6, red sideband 15.9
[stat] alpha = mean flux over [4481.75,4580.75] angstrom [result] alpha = 16.1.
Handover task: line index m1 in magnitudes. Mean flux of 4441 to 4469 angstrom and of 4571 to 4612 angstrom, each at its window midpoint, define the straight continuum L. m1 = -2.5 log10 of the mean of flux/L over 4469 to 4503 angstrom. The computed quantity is -0.08 mag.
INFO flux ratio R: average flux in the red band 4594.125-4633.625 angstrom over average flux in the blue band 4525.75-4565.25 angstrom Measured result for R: 1.05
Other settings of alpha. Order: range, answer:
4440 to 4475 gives 14.6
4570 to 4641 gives 16.1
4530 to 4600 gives 15.9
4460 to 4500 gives 15.6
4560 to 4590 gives 16.1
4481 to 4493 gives 16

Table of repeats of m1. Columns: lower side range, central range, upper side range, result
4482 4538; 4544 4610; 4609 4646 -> 0.015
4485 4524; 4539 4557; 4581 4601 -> 0.041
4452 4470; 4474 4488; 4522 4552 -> -0.113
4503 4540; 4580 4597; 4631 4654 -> 0.009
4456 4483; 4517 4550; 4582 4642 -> -0.010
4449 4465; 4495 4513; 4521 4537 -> -0.097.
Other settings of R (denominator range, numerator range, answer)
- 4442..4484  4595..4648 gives 1.09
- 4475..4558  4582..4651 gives 1.01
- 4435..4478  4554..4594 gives 1.08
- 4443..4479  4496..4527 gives 1.12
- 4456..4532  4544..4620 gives 1.01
